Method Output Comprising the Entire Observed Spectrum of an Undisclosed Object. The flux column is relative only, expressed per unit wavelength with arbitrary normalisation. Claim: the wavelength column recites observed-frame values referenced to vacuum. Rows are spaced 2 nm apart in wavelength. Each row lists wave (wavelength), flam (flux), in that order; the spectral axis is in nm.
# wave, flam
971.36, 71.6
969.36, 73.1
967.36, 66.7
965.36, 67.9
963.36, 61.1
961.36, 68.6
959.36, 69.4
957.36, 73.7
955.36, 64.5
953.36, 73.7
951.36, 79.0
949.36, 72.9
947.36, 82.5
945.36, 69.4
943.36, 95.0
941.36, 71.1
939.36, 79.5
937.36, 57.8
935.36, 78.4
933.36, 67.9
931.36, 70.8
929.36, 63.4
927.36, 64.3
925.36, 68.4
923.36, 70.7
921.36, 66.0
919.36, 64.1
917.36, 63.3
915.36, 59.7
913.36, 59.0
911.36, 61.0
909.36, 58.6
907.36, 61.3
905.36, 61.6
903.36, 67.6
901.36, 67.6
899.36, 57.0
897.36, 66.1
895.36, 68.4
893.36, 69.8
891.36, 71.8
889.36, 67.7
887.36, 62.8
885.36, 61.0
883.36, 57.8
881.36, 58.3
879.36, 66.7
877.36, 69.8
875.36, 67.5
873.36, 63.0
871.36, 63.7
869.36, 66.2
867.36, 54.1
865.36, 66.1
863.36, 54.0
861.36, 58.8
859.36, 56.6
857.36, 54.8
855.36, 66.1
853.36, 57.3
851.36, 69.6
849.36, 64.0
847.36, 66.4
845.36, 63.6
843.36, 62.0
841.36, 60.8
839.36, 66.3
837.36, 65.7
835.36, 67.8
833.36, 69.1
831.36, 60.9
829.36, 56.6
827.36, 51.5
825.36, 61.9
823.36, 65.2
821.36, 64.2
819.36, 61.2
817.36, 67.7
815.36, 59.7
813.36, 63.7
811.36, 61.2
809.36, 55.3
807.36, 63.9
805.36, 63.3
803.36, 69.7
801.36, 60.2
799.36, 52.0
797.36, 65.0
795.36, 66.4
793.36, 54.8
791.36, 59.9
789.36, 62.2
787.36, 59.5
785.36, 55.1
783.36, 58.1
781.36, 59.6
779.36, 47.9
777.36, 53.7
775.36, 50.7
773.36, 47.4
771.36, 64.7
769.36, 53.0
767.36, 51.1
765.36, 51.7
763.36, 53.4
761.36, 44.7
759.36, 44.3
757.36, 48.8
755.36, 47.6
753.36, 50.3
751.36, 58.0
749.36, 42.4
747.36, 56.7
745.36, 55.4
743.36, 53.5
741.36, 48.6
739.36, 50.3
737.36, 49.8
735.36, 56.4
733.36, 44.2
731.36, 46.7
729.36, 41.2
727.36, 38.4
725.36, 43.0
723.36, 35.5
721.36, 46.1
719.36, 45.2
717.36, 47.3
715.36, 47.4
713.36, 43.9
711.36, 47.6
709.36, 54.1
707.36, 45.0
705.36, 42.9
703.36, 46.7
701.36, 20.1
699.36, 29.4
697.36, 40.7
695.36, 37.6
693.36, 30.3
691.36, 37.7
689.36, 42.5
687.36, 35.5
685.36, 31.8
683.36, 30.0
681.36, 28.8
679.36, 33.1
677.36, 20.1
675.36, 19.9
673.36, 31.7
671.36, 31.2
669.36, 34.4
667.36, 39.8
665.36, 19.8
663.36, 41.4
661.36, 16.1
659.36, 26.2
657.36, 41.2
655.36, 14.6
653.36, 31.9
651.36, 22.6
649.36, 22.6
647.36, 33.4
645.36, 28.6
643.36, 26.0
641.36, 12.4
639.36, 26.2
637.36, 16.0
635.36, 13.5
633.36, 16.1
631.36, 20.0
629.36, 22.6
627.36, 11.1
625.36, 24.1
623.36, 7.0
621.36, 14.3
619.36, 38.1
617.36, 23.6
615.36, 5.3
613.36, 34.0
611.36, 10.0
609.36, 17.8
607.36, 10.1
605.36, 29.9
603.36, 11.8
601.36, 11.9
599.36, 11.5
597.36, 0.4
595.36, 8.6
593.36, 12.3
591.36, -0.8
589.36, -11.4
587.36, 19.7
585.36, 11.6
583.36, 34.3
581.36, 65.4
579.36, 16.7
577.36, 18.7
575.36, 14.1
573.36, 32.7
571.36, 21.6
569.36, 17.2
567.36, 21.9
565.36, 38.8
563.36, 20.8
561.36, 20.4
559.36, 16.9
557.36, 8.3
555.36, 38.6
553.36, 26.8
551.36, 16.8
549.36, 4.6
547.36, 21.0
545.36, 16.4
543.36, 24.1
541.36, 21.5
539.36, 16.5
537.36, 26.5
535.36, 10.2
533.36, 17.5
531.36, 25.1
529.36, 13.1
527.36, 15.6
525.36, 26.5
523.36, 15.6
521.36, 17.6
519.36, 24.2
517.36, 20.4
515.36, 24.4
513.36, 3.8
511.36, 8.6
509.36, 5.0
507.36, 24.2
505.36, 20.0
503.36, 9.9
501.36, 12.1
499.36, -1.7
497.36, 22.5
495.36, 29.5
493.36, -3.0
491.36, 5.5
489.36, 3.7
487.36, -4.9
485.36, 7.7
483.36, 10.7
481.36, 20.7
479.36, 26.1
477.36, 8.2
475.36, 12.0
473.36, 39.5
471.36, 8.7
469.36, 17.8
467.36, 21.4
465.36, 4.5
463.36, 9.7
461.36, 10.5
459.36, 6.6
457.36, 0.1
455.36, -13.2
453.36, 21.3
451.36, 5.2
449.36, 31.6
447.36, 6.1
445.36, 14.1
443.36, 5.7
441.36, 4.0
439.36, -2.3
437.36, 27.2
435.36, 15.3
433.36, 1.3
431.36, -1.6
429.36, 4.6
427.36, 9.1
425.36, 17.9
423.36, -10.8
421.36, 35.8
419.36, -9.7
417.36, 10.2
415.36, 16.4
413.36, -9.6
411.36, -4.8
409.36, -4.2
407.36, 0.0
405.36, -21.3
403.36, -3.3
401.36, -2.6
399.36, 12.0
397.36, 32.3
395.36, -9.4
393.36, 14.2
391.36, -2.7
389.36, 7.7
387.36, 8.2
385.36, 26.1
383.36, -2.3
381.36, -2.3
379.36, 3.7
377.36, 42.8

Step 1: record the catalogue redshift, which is 0.76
